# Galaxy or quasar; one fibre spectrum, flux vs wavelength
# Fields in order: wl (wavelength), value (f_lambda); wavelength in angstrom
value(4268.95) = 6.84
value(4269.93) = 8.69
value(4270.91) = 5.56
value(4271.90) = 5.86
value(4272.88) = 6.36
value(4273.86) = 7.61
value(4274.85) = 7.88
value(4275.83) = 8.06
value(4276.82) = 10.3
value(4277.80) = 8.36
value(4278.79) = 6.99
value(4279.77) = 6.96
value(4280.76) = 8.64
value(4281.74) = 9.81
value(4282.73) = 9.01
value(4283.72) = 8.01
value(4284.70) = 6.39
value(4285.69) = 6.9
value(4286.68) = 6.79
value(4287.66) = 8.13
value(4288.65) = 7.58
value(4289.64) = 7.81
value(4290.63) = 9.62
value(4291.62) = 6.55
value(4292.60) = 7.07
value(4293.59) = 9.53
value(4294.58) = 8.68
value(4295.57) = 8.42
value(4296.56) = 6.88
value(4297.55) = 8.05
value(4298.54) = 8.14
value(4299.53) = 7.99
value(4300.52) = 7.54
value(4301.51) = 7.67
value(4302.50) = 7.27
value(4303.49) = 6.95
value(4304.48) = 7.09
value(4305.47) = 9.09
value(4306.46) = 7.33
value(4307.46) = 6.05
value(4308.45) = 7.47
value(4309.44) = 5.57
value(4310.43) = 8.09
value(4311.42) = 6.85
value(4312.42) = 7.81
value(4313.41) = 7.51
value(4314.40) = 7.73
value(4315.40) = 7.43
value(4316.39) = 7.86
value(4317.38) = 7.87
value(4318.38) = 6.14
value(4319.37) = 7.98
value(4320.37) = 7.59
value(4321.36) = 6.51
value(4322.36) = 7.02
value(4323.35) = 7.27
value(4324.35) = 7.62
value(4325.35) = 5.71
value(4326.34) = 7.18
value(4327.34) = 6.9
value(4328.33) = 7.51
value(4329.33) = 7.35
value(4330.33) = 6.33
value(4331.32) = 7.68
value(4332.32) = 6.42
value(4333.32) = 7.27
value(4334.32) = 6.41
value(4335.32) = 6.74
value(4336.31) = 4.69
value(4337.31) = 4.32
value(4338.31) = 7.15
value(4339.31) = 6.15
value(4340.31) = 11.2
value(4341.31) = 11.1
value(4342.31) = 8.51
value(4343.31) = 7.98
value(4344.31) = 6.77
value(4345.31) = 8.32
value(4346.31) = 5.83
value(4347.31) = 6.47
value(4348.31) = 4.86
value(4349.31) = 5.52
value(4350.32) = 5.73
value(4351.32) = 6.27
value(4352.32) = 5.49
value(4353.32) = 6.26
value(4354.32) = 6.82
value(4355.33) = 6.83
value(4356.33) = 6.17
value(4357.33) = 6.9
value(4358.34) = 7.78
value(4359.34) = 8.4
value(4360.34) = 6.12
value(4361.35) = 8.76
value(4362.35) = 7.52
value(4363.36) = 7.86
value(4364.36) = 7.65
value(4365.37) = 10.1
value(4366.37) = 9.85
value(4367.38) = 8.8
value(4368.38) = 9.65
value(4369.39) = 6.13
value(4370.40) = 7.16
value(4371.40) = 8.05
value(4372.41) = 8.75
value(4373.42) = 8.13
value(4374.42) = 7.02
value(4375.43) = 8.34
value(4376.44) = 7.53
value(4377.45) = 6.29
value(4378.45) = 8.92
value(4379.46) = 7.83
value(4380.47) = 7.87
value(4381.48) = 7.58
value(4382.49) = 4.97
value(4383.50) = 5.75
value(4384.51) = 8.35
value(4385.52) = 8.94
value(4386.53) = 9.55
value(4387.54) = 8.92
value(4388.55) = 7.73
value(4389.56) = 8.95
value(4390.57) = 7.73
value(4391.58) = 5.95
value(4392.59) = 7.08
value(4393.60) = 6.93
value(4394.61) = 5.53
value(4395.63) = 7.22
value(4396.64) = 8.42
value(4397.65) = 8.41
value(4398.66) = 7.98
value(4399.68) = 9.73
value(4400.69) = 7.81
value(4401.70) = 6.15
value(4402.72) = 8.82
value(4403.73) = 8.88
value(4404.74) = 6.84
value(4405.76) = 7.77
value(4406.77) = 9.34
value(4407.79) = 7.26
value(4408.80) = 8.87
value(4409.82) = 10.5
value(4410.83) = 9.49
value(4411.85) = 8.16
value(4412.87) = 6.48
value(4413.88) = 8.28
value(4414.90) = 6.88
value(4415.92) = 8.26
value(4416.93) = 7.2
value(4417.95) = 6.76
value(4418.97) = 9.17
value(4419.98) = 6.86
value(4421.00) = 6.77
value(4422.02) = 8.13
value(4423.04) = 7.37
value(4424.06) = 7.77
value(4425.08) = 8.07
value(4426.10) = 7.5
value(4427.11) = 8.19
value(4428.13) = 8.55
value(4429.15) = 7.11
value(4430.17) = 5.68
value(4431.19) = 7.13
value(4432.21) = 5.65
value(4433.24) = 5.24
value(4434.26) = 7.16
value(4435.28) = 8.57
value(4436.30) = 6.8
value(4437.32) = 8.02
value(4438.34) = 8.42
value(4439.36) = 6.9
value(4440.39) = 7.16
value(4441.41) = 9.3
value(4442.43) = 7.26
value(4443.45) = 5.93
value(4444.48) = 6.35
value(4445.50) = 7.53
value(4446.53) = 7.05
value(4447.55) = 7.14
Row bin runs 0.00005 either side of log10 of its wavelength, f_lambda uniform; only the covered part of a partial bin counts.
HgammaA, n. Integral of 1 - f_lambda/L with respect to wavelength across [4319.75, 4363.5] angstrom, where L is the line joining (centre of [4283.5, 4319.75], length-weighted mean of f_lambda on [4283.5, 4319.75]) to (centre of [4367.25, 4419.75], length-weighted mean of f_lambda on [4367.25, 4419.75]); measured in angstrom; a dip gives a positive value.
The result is 4.0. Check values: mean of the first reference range 7.56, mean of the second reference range 7.86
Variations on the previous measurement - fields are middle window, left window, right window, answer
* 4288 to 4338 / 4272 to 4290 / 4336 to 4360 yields 0.76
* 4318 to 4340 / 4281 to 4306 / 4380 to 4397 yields 2.77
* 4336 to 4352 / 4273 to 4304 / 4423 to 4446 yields 1.52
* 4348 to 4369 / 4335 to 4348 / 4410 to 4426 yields 0.25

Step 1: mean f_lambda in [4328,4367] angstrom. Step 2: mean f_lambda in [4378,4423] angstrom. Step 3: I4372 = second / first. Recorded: 1.1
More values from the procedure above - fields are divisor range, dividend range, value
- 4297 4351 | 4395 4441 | 1.08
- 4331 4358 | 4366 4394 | 1.15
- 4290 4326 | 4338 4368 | 0.99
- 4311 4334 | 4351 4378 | 1.06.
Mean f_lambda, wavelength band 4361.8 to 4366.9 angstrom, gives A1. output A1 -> 8.6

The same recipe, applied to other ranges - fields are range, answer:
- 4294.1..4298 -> 8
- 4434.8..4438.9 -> 7.95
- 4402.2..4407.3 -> 8.32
